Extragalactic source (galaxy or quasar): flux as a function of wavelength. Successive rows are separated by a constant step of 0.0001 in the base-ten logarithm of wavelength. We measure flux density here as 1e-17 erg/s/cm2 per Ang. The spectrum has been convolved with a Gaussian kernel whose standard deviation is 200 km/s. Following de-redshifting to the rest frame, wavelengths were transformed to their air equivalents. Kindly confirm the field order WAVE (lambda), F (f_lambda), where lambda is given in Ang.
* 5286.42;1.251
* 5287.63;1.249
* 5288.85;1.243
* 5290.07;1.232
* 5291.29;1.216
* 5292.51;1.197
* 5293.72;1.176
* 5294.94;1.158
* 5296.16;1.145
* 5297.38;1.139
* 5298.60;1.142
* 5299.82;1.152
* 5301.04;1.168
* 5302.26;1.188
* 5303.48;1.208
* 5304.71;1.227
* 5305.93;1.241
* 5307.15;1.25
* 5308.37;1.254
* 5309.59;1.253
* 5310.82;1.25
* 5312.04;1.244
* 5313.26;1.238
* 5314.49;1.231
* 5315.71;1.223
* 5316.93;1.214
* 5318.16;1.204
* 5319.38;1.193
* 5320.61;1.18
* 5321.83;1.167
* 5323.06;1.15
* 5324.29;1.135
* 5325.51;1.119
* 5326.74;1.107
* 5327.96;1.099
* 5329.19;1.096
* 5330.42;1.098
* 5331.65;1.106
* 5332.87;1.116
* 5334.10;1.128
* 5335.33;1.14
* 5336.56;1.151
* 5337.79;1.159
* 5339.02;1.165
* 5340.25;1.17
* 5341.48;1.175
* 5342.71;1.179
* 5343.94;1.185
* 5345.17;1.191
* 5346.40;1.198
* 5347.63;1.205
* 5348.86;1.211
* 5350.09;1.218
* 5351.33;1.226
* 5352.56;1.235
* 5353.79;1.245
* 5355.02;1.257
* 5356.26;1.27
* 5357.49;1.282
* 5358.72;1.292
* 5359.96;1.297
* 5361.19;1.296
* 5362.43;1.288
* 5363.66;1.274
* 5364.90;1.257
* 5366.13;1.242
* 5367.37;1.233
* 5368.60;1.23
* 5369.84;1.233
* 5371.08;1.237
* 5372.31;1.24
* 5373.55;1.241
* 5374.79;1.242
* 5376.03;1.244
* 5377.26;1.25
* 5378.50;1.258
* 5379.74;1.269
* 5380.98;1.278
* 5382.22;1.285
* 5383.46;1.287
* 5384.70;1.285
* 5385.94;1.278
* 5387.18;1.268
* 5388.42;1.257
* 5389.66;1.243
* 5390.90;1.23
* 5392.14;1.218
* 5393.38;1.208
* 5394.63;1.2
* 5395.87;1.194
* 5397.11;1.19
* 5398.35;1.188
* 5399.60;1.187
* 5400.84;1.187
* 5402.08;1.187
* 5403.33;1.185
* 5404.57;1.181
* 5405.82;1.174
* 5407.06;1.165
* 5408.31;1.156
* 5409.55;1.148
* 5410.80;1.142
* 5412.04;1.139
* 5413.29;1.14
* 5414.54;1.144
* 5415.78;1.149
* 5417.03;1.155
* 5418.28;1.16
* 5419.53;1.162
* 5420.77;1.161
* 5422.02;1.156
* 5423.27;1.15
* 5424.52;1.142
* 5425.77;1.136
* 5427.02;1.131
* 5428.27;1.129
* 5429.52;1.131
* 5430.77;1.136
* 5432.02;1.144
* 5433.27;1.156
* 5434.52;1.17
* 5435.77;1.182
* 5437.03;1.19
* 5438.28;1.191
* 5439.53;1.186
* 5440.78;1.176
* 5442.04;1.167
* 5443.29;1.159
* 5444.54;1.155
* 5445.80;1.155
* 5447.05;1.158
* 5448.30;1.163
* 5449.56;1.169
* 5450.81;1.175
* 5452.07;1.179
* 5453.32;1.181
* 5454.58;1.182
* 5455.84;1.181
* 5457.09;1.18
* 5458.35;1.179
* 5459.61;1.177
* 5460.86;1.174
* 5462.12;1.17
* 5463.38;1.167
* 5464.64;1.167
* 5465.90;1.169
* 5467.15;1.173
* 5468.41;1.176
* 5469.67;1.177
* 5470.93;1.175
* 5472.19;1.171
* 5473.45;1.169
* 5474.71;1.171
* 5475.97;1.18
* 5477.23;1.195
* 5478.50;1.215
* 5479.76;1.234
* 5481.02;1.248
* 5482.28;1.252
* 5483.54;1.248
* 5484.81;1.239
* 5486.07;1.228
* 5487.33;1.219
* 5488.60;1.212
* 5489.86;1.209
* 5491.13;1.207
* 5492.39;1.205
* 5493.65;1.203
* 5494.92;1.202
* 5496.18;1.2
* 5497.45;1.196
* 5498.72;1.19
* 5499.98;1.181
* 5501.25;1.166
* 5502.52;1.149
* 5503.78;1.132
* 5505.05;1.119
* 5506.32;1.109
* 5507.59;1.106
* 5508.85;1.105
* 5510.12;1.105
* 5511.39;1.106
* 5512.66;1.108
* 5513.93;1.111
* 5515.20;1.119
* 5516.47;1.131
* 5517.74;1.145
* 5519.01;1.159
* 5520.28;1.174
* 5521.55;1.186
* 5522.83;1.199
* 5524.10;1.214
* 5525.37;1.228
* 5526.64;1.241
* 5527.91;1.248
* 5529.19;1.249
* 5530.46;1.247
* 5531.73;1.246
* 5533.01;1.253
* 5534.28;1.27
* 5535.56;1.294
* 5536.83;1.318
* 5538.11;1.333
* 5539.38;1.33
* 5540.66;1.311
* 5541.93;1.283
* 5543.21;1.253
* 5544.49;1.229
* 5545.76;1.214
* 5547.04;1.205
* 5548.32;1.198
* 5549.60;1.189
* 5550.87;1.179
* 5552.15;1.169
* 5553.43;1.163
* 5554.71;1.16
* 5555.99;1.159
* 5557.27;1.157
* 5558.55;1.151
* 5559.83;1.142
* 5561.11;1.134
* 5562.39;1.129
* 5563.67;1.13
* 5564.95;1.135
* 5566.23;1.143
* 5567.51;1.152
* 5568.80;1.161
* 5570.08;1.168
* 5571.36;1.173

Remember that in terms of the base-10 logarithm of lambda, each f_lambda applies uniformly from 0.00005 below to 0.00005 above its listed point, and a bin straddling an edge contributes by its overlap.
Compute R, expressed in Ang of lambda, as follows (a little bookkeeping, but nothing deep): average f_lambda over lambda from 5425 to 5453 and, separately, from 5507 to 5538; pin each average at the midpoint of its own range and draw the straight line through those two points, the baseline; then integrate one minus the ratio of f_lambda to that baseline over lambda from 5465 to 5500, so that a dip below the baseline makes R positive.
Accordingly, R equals -0.7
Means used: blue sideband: 1.16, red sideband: 1.19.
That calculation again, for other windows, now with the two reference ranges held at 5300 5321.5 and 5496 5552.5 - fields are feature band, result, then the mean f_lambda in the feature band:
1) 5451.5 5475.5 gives 0.6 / 1.17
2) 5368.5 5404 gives -0.7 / 1.23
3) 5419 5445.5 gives 1.1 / 1.16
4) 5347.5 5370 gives -0.7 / 1.25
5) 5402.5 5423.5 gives 0.9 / 1.16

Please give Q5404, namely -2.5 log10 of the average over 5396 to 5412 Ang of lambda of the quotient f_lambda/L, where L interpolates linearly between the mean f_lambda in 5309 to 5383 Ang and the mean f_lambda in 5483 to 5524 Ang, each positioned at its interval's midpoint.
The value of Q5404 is 0.02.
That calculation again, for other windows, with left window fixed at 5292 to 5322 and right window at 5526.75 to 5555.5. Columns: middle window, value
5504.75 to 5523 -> 0.10 mag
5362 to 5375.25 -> -0.03 mag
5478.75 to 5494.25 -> 0.01 mag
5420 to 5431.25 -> 0.07 mag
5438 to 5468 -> 0.05 mag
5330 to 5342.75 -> 0.06 mag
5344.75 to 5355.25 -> -0.01 mag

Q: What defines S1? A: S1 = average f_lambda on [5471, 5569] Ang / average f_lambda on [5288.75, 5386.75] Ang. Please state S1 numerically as 0.99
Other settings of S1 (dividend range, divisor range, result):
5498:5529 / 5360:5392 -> 0.92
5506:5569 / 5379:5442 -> 1.00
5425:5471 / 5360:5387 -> 0.93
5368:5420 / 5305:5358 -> 1.02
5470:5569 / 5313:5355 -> 1.02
